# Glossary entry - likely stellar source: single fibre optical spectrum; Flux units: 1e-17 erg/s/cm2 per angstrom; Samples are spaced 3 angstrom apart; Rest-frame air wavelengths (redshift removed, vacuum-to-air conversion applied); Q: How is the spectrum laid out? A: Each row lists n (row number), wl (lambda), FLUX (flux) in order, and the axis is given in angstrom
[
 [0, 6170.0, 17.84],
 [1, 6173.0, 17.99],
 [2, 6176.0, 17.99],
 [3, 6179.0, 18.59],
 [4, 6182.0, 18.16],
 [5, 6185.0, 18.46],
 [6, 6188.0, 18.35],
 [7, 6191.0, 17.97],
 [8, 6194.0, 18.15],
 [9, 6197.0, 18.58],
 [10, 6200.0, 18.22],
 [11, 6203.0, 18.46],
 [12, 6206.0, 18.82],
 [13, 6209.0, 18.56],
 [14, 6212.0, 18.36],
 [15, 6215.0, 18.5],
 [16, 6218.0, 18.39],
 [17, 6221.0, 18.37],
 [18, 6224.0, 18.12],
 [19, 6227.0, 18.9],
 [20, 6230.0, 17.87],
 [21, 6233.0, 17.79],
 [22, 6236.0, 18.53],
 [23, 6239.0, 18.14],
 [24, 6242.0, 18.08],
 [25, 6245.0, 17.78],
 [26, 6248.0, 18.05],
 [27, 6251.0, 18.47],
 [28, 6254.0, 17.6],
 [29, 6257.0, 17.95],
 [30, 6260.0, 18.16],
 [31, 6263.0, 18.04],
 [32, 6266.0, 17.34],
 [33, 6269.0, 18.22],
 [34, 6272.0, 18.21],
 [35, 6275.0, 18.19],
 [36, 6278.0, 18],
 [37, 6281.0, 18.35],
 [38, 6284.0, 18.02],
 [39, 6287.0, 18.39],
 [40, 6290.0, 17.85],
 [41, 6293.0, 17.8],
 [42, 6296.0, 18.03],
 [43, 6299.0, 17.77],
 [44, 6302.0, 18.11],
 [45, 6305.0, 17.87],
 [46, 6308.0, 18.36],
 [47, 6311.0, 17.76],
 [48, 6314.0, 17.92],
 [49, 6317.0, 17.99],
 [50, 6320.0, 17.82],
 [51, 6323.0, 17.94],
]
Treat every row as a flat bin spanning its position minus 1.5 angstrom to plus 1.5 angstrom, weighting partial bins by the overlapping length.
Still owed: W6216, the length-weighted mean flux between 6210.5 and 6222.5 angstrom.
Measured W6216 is 18.4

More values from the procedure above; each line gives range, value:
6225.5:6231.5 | 18.4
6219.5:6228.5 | 18.5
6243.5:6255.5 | 18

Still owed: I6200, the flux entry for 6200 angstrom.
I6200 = 18.22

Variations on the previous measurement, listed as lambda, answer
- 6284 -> 18.02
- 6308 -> 18.36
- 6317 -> 17.99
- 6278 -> 18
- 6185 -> 18.46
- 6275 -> 18.19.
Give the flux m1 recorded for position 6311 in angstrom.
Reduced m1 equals 17.76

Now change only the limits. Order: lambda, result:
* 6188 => 18.35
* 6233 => 17.79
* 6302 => 18.11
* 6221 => 18.37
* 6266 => 17.34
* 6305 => 17.87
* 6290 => 17.85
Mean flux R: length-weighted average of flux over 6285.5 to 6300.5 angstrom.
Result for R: 18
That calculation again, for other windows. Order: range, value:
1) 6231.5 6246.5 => 18.1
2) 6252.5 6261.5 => 17.9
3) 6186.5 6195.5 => 18.2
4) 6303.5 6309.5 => 18.1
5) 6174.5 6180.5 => 18.3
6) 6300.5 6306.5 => 18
